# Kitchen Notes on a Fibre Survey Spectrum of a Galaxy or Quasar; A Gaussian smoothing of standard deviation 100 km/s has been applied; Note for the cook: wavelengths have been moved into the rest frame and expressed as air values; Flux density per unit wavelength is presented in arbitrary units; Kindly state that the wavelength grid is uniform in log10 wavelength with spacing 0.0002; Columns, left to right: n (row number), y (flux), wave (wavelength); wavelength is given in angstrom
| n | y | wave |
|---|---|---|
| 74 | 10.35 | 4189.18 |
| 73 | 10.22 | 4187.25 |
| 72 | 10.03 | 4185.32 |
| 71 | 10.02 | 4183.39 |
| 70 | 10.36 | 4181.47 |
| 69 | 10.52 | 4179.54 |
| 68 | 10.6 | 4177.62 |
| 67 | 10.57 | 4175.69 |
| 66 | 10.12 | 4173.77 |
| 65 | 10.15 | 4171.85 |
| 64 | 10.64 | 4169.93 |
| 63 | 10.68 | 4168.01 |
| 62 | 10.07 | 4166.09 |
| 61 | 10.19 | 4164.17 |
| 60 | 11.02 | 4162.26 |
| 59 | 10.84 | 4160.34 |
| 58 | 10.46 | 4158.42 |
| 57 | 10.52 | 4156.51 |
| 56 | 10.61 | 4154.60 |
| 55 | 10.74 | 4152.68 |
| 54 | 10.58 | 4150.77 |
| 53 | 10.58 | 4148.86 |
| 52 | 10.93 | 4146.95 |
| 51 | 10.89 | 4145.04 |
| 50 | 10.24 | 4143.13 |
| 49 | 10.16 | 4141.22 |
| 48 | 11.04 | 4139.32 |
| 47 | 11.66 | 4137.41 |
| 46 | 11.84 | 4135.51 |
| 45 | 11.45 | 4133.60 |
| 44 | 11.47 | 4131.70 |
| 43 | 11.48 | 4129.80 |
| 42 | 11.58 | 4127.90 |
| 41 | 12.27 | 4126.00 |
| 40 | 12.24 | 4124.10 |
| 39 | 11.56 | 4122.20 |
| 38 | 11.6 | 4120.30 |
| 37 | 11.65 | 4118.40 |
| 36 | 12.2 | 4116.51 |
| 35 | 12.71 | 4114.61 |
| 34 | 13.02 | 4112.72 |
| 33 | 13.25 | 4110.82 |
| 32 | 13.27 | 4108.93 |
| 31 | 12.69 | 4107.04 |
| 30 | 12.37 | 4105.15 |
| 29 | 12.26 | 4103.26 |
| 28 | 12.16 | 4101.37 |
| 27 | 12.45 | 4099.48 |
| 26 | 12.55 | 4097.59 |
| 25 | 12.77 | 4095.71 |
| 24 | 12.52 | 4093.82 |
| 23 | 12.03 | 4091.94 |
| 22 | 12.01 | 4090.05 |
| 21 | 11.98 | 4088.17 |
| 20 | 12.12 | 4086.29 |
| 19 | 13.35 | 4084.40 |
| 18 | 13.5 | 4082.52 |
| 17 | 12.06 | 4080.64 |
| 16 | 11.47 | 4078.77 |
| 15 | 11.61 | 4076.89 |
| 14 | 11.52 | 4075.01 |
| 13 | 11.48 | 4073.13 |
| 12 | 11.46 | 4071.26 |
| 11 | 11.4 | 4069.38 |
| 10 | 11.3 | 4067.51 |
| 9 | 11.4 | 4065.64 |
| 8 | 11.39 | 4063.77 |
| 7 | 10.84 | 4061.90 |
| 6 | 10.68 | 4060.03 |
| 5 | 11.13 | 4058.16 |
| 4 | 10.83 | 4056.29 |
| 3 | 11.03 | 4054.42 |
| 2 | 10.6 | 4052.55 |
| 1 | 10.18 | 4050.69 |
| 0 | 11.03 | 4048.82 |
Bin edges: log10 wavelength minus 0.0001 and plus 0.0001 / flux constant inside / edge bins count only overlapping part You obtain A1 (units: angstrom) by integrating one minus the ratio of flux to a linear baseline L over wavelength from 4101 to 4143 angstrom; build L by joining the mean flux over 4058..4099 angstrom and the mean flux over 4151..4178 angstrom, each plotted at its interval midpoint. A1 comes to -2.9 angstrom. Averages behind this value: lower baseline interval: 11.9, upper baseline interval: 10.5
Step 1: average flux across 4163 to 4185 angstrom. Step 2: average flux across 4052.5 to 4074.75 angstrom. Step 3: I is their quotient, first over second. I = 0.9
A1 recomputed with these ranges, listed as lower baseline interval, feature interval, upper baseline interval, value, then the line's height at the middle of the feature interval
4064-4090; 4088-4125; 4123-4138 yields -1.7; 11.8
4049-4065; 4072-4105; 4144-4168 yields -4.4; 10.8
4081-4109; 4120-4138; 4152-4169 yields -0.4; 11.5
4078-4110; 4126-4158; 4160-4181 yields 0.6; 11.2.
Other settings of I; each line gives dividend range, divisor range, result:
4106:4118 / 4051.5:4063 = 1.18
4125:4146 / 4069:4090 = 0.94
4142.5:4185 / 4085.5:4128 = 0.85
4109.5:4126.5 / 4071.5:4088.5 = 1.02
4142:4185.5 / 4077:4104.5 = 0.85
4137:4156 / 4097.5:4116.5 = 0.85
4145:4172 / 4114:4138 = 0.90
